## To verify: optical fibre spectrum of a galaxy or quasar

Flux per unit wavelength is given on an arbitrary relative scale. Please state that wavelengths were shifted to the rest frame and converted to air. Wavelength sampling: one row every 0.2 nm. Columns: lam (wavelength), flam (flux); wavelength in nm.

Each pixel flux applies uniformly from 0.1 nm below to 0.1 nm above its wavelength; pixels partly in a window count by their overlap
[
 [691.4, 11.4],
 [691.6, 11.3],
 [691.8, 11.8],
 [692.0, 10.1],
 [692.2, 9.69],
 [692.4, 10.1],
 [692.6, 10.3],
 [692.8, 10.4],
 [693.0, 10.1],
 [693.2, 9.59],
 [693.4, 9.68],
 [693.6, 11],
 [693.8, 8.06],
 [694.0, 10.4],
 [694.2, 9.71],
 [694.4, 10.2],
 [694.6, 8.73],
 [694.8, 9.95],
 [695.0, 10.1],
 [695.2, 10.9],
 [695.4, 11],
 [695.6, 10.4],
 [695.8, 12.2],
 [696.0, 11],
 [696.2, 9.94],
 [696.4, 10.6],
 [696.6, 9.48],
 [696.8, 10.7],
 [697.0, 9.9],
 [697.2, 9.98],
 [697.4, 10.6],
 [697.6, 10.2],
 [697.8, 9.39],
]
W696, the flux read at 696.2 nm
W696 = 9.94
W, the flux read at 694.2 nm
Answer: 9.71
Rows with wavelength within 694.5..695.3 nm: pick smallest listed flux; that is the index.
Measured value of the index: 8.73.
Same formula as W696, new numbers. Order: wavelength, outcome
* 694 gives 10.4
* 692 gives 10.1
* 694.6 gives 8.73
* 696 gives 11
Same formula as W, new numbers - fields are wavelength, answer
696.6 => 9.48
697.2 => 9.98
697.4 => 10.6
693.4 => 9.68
